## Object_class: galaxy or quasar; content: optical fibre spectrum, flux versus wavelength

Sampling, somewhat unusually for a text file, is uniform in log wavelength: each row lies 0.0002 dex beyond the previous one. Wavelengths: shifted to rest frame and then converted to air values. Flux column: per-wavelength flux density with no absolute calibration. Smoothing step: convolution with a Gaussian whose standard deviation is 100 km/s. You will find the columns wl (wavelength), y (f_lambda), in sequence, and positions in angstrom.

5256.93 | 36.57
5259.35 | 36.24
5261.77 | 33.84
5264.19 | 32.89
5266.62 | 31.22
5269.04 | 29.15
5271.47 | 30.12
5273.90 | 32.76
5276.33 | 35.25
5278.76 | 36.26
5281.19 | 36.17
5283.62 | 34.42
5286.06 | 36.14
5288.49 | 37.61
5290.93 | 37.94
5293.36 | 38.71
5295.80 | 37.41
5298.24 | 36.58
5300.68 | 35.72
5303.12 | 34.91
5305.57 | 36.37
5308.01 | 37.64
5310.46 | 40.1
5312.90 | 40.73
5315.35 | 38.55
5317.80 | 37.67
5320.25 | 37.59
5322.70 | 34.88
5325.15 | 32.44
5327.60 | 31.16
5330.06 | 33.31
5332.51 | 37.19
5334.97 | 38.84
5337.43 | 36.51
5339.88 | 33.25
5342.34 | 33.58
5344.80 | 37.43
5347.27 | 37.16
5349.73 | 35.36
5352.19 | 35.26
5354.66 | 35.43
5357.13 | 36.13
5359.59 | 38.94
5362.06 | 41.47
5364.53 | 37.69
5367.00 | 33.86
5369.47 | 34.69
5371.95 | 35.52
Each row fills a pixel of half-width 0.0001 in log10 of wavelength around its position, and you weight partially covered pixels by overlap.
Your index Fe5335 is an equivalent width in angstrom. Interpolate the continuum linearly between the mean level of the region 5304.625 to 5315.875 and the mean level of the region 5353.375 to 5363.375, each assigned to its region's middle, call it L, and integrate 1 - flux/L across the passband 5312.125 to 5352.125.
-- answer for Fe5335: 2.6 angstrom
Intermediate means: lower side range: 38.8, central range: 35.9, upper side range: 38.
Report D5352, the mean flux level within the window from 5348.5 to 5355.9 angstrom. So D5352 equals 35.3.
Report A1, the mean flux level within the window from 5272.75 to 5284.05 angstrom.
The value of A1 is 35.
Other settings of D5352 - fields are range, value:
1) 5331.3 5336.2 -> 38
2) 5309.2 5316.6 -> 39.8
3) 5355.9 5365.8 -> 38.6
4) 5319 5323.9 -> 36.2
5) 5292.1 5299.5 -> 37.6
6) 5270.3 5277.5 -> 32.7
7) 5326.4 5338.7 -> 35.4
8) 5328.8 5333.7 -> 35.2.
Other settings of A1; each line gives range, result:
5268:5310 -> 35.6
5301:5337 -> 36.5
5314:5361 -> 35.9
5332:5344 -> 35.9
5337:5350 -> 35.5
